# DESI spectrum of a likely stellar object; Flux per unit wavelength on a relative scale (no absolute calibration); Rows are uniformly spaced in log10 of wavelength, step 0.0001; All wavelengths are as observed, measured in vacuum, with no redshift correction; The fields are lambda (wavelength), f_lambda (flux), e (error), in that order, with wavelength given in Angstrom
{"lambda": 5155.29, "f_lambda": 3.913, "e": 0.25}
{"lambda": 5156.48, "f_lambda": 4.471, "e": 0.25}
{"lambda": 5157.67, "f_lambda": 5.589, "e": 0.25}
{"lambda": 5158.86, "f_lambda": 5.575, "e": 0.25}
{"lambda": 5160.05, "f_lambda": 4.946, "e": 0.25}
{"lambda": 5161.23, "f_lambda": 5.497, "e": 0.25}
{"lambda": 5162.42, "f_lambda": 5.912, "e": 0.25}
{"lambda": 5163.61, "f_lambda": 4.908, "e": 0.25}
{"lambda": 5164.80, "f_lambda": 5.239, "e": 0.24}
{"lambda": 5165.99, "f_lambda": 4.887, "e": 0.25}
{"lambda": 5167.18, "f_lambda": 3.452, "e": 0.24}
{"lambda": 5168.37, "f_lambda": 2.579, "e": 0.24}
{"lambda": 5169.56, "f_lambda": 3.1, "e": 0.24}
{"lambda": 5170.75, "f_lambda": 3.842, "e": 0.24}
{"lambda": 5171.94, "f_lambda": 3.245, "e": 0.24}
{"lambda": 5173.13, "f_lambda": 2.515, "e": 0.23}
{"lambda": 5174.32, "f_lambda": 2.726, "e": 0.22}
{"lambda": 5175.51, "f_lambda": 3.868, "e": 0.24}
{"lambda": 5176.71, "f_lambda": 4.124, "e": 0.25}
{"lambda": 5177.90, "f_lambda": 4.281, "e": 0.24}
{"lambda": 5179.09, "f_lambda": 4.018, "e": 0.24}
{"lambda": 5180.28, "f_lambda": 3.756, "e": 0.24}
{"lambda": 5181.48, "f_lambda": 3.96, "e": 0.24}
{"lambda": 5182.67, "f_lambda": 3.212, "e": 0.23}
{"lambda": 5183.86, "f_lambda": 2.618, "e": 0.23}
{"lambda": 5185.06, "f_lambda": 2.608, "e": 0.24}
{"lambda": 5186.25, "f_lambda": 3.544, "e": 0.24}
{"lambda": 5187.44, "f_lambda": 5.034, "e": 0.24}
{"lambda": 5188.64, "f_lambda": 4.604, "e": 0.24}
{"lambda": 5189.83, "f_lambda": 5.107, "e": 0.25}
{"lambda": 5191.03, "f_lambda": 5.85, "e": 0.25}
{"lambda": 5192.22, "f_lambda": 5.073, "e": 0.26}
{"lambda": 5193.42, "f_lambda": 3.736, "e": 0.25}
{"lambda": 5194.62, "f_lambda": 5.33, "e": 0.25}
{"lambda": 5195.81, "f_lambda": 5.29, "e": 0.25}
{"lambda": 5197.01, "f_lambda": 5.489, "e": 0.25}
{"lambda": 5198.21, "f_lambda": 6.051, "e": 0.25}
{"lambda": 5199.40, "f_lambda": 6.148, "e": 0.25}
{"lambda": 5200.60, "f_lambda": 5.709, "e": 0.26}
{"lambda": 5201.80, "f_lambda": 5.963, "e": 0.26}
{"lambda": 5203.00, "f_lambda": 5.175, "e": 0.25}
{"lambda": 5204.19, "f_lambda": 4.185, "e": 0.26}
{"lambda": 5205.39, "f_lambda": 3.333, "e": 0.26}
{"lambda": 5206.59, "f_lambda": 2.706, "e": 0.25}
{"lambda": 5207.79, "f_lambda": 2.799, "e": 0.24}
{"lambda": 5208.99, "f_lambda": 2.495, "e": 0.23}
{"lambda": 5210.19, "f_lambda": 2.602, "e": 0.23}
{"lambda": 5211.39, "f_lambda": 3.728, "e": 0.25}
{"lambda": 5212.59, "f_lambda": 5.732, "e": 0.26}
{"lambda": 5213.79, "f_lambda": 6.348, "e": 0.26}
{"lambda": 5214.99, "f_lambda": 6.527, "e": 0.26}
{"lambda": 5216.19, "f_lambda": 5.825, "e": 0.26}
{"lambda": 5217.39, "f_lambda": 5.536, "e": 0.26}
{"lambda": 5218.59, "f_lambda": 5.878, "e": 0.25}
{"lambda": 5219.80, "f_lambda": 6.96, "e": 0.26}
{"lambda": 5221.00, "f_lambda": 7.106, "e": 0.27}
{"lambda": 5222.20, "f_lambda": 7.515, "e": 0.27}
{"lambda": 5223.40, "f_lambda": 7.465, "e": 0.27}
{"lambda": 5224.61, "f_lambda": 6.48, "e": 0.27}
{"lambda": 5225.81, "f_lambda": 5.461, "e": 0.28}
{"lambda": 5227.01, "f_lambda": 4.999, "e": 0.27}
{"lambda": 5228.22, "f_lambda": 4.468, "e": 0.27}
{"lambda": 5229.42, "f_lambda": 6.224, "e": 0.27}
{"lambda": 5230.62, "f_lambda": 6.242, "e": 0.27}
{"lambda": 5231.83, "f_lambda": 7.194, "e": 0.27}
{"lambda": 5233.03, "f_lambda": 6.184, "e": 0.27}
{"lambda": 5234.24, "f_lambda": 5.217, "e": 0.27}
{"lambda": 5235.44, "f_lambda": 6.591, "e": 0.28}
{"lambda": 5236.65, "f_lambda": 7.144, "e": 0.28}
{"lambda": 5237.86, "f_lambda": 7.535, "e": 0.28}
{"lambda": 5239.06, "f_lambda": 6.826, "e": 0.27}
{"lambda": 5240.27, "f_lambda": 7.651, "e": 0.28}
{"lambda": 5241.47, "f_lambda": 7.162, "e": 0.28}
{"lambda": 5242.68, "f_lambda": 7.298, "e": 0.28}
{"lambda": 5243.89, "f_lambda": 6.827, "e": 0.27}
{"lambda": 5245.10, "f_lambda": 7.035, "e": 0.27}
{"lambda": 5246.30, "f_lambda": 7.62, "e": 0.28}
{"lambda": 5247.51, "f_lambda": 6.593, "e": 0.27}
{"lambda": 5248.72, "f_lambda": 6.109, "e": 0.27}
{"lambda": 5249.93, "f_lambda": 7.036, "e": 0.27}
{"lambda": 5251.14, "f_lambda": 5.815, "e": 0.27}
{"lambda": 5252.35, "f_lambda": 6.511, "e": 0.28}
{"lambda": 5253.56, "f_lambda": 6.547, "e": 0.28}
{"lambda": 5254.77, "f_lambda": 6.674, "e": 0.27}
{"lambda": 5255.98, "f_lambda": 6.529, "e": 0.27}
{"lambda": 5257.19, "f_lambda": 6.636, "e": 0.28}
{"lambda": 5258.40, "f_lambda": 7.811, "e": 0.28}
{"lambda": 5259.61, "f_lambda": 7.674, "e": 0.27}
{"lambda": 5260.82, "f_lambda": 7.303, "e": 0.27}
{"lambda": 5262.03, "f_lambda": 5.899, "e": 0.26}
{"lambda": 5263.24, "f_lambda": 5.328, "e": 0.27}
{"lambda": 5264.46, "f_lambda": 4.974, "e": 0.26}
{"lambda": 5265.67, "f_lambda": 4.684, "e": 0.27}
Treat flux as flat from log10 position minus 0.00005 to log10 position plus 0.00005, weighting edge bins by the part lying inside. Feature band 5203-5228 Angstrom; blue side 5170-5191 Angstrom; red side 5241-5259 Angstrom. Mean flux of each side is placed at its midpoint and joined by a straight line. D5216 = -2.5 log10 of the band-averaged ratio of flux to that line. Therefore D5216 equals 0.04 mag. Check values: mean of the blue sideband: 3.76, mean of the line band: 5.17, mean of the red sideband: 6.81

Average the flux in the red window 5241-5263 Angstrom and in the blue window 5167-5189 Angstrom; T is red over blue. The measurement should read 1.9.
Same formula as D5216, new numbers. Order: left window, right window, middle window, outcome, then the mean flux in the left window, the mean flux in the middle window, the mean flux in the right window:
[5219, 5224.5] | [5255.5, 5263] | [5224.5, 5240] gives 0.14 mag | 7.13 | 6.22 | 6.91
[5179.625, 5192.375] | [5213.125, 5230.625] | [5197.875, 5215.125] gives 0.15 mag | 4.09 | 4.56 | 6.2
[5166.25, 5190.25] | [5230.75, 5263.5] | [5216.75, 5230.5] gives -0.09 mag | 3.62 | 6.19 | 6.78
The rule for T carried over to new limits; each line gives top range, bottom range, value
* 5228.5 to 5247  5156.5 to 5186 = 1.69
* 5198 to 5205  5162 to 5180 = 1.40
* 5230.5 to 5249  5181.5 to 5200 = 1.48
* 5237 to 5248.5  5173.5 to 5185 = 2.01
